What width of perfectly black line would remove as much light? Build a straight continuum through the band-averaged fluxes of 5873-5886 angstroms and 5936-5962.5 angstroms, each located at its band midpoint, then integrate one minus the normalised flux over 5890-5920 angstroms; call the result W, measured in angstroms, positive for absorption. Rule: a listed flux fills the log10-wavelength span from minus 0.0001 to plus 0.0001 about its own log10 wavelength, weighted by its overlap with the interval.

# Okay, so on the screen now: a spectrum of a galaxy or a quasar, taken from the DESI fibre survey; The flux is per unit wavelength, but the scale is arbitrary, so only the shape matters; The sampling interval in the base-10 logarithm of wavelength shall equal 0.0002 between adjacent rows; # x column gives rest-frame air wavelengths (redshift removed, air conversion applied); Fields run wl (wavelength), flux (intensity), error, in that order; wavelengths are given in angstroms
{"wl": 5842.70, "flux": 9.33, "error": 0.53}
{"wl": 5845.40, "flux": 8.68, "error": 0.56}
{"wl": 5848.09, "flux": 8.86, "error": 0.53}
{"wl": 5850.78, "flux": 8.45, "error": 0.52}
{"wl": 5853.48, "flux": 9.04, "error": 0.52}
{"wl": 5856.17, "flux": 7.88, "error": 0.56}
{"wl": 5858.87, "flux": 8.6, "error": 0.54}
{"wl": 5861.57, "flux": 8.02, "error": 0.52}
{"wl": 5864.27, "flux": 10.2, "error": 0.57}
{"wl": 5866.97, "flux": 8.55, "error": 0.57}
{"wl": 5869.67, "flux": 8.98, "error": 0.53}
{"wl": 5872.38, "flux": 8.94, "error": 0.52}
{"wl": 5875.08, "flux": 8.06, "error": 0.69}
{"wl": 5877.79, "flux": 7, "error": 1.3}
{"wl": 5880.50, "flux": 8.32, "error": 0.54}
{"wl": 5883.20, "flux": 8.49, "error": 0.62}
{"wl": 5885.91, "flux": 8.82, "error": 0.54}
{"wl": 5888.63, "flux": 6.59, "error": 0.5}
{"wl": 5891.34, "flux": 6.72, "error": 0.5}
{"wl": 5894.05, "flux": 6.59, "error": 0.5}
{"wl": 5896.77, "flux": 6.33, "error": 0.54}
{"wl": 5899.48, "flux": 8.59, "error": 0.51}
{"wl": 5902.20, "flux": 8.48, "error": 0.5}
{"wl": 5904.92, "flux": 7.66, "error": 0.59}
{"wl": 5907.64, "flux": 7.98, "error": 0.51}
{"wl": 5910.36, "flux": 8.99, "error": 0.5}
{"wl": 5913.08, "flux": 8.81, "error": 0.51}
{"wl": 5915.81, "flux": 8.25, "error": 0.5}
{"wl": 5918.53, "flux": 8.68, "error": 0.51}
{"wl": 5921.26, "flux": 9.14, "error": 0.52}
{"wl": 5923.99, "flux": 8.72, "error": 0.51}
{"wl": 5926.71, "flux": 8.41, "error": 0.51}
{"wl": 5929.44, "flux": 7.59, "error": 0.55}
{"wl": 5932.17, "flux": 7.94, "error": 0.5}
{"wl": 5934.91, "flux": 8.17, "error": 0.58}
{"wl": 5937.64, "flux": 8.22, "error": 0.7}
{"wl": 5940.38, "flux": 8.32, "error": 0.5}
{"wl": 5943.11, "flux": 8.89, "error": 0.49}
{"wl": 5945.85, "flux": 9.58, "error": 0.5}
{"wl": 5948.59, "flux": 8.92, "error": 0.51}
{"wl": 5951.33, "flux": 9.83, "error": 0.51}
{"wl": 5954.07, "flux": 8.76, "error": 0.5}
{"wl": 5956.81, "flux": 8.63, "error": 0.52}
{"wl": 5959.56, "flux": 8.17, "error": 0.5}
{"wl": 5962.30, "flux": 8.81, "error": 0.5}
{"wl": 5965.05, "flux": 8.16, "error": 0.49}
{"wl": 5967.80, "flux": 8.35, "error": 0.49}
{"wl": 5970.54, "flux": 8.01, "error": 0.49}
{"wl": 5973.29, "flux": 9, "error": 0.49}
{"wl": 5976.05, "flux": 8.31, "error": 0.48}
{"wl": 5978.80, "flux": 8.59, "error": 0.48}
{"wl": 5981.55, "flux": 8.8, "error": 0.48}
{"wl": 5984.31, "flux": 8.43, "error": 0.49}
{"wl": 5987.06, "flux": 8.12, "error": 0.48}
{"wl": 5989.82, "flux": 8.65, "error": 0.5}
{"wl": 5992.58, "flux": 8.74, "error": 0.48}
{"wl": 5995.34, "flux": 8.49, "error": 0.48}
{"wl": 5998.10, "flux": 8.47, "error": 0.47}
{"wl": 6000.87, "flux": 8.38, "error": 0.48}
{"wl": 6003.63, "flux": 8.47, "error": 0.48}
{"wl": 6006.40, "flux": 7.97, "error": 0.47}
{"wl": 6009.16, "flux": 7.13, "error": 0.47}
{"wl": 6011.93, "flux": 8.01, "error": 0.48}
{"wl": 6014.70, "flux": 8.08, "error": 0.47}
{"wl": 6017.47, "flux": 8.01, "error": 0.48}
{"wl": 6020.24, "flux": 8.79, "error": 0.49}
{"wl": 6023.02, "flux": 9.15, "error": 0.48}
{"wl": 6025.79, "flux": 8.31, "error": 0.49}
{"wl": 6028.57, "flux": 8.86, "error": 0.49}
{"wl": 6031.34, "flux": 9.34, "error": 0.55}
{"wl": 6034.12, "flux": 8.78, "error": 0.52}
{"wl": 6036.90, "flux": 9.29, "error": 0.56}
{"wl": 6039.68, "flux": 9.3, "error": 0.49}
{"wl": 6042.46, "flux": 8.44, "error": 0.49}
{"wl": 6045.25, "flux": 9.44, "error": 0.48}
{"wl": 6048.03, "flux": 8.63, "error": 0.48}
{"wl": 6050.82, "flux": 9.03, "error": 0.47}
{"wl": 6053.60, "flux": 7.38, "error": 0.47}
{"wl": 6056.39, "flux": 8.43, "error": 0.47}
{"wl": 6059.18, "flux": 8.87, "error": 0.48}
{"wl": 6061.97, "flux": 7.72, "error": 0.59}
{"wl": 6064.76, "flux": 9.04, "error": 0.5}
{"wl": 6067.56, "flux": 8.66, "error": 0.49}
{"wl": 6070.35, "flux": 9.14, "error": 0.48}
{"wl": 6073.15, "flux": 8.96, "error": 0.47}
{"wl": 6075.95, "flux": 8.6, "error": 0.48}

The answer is 1.64 angstroms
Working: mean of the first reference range 8.12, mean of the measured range 7.92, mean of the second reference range 8.81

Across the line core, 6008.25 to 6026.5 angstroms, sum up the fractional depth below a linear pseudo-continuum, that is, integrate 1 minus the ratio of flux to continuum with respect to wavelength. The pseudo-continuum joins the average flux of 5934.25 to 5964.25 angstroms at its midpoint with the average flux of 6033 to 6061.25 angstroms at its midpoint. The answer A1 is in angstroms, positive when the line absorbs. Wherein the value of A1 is 1.1 angstroms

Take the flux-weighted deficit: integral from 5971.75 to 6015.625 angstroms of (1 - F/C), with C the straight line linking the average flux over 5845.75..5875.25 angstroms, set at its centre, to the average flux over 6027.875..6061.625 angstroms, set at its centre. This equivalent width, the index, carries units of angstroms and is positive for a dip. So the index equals 2.1 angstroms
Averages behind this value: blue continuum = 8.72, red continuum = 8.78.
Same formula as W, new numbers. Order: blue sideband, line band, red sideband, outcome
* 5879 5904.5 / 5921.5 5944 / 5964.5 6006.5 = -0.9 angstroms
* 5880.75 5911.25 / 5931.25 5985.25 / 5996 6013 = -4.5 angstroms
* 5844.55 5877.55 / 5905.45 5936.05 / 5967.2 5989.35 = 0.5 angstroms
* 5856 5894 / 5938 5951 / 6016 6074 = -0.8 angstroms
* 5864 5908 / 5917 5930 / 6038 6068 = -0.7 angstroms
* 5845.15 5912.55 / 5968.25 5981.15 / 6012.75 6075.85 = 0.0 angstroms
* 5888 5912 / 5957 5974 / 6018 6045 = -0.3 angstroms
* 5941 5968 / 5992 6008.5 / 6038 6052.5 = 1.0 angstroms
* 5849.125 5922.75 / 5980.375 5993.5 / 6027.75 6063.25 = 0.0 angstroms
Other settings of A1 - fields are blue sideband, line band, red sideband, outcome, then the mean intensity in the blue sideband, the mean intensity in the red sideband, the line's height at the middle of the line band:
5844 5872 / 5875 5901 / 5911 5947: 3.3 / 8.73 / 8.52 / 8.64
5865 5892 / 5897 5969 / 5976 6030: -2.3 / 8.13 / 8.39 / 8.24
